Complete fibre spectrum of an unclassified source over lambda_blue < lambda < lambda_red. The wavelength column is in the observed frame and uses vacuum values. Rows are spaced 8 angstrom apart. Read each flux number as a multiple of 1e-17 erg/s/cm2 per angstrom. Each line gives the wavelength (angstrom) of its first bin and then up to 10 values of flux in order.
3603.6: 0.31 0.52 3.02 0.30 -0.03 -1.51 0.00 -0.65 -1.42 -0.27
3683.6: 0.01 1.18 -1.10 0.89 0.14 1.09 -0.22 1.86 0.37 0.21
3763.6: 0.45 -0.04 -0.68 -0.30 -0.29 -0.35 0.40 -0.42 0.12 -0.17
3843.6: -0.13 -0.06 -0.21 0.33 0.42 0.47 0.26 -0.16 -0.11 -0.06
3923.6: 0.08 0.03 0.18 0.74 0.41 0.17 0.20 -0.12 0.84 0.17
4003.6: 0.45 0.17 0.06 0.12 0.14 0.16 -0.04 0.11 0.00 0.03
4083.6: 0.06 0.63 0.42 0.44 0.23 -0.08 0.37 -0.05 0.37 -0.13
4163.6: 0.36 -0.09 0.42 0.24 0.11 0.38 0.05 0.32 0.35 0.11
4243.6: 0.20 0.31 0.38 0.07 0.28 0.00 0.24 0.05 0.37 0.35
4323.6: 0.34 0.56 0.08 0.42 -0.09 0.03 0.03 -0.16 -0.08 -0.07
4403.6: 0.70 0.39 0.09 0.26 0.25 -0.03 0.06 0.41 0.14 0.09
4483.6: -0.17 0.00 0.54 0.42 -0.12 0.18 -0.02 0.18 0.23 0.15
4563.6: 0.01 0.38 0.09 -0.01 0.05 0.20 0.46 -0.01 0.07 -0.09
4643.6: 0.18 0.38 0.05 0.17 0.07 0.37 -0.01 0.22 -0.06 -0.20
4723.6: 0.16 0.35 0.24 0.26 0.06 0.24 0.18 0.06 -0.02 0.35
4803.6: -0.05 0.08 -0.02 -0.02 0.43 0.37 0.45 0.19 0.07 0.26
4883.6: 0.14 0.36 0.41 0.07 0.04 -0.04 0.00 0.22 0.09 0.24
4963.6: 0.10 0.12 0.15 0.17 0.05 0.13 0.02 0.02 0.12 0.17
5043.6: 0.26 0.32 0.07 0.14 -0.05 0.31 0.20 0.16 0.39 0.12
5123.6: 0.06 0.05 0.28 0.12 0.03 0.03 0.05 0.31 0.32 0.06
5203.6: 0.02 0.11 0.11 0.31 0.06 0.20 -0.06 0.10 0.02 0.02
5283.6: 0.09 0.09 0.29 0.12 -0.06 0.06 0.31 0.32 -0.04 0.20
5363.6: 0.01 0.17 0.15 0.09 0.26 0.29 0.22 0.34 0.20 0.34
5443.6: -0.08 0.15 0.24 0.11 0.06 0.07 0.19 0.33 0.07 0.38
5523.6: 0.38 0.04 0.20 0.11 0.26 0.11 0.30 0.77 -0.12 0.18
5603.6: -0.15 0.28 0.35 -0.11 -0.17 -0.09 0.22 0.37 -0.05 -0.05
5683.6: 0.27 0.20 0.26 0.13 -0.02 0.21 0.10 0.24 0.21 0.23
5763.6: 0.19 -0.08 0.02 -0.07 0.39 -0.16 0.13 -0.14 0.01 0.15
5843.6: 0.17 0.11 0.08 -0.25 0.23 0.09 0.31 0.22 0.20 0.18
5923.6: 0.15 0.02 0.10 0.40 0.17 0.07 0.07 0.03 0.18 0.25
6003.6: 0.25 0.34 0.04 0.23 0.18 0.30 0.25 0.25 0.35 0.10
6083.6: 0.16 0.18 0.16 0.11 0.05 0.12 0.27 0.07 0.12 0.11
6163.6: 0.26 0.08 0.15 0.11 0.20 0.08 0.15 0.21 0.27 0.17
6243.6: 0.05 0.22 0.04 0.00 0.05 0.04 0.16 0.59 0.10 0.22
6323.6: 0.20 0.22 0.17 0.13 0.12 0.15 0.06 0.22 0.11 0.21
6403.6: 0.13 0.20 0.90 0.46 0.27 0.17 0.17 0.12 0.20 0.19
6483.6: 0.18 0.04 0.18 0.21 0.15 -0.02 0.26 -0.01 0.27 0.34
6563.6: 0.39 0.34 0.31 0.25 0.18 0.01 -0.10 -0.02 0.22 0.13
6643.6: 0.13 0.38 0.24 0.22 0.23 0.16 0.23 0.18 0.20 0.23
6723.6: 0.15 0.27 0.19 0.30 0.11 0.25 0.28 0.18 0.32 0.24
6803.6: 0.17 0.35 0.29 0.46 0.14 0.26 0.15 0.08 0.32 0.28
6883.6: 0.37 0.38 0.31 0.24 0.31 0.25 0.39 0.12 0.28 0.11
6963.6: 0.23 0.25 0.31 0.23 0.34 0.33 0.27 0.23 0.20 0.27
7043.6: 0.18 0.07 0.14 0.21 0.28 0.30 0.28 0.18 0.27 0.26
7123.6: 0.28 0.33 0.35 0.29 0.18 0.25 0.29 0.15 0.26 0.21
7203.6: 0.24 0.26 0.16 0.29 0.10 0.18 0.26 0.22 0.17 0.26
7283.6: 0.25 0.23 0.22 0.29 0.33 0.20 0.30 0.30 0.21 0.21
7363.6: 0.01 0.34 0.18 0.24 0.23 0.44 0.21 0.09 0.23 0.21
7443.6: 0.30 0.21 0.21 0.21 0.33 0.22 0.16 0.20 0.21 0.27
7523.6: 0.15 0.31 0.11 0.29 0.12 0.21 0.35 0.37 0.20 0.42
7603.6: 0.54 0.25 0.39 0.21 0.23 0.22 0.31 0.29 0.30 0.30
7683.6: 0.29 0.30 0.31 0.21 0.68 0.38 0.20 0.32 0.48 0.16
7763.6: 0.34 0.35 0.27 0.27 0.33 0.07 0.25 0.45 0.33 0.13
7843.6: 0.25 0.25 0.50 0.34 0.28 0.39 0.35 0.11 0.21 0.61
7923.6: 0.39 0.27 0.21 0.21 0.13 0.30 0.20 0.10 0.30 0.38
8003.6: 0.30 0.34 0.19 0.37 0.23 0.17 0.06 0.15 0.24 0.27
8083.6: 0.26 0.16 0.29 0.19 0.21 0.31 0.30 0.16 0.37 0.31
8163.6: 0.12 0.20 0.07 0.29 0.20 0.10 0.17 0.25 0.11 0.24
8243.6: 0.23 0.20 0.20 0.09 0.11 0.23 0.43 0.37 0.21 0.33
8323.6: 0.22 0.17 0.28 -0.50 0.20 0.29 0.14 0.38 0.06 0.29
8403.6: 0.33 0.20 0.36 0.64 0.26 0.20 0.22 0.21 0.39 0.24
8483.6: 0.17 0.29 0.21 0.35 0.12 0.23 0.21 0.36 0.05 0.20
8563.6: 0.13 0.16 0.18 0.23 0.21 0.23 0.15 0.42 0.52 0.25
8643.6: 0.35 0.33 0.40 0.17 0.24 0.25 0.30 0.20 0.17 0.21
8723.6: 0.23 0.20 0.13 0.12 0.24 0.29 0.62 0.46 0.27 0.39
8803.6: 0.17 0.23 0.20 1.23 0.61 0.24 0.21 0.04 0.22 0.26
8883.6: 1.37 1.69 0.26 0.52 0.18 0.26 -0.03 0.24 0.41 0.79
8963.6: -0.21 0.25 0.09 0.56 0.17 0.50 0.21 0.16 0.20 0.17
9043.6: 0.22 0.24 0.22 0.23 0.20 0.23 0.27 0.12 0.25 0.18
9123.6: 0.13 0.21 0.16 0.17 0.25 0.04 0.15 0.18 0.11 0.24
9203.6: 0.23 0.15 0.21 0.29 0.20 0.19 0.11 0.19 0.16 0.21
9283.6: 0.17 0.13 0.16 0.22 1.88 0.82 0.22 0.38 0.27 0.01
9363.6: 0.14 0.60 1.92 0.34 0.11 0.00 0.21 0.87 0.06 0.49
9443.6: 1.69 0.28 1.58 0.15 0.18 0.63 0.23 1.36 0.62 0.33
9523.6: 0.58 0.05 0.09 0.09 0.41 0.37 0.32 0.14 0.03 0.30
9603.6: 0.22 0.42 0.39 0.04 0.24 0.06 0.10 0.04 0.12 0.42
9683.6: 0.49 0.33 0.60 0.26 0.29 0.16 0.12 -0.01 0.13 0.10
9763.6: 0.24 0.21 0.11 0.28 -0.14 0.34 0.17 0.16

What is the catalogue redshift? 0.722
